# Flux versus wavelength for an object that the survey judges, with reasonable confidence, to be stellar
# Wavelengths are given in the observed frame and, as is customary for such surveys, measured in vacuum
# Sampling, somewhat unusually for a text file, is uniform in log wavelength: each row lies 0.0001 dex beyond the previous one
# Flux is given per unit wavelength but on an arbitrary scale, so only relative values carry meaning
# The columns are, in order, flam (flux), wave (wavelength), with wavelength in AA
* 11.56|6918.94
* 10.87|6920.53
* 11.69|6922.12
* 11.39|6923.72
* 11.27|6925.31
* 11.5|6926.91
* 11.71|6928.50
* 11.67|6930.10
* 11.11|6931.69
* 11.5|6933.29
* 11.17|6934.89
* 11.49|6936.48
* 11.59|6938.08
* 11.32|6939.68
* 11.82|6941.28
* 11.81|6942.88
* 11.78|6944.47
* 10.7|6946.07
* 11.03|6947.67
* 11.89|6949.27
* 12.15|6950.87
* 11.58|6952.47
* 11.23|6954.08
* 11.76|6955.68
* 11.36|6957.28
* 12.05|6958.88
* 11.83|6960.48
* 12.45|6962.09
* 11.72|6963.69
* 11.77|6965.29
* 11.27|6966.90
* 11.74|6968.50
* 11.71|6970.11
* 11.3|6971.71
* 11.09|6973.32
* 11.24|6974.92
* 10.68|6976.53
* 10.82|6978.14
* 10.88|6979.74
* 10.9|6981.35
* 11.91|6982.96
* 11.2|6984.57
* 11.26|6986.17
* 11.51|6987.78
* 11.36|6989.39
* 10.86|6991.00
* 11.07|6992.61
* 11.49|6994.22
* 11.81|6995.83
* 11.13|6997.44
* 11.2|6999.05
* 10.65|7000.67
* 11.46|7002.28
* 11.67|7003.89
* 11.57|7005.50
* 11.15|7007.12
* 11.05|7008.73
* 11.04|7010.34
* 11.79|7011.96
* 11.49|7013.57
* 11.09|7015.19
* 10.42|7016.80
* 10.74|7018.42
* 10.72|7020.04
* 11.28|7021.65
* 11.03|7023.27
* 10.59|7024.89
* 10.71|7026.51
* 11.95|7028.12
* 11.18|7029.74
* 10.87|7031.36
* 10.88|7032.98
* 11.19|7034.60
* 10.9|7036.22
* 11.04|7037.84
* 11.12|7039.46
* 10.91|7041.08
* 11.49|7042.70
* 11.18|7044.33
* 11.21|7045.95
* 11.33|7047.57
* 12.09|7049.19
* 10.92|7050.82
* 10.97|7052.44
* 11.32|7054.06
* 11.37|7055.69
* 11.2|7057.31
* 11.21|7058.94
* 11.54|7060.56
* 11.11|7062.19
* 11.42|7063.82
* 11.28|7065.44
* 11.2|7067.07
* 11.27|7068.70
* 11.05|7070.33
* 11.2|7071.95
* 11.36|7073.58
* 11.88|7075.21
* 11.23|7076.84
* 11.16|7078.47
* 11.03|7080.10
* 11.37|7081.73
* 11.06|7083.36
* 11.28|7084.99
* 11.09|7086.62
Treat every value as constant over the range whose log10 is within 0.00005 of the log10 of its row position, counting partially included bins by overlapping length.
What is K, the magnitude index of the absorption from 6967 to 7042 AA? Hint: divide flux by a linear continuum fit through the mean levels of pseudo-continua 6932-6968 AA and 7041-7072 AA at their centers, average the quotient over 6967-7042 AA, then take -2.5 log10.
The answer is 0.03 mag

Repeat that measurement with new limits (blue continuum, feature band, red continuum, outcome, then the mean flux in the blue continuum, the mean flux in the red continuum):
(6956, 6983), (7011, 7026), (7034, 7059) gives 0.029 mag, 11.4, 11.2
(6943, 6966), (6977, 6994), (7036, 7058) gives 0.033 mag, 11.7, 11.2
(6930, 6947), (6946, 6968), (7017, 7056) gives -0.026 mag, 11.4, 11.1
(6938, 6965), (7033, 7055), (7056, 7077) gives 0.018 mag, 11.7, 11.3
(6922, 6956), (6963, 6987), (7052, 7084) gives 0.013 mag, 11.5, 11.3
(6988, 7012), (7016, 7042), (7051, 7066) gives 0.029 mag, 11.3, 11.3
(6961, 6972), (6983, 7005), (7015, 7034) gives 0.005 mag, 11.7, 11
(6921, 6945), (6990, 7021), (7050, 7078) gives 0.019 mag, 11.5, 11.3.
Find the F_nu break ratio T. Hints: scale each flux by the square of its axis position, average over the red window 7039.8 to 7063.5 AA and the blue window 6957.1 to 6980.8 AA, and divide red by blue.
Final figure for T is 1.01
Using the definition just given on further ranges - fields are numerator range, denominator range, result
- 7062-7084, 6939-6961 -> 1.01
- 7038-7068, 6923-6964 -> 1.00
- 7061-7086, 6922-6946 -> 1.02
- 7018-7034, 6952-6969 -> 0.96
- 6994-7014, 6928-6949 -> 1.01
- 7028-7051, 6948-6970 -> 0.98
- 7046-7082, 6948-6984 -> 1.01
